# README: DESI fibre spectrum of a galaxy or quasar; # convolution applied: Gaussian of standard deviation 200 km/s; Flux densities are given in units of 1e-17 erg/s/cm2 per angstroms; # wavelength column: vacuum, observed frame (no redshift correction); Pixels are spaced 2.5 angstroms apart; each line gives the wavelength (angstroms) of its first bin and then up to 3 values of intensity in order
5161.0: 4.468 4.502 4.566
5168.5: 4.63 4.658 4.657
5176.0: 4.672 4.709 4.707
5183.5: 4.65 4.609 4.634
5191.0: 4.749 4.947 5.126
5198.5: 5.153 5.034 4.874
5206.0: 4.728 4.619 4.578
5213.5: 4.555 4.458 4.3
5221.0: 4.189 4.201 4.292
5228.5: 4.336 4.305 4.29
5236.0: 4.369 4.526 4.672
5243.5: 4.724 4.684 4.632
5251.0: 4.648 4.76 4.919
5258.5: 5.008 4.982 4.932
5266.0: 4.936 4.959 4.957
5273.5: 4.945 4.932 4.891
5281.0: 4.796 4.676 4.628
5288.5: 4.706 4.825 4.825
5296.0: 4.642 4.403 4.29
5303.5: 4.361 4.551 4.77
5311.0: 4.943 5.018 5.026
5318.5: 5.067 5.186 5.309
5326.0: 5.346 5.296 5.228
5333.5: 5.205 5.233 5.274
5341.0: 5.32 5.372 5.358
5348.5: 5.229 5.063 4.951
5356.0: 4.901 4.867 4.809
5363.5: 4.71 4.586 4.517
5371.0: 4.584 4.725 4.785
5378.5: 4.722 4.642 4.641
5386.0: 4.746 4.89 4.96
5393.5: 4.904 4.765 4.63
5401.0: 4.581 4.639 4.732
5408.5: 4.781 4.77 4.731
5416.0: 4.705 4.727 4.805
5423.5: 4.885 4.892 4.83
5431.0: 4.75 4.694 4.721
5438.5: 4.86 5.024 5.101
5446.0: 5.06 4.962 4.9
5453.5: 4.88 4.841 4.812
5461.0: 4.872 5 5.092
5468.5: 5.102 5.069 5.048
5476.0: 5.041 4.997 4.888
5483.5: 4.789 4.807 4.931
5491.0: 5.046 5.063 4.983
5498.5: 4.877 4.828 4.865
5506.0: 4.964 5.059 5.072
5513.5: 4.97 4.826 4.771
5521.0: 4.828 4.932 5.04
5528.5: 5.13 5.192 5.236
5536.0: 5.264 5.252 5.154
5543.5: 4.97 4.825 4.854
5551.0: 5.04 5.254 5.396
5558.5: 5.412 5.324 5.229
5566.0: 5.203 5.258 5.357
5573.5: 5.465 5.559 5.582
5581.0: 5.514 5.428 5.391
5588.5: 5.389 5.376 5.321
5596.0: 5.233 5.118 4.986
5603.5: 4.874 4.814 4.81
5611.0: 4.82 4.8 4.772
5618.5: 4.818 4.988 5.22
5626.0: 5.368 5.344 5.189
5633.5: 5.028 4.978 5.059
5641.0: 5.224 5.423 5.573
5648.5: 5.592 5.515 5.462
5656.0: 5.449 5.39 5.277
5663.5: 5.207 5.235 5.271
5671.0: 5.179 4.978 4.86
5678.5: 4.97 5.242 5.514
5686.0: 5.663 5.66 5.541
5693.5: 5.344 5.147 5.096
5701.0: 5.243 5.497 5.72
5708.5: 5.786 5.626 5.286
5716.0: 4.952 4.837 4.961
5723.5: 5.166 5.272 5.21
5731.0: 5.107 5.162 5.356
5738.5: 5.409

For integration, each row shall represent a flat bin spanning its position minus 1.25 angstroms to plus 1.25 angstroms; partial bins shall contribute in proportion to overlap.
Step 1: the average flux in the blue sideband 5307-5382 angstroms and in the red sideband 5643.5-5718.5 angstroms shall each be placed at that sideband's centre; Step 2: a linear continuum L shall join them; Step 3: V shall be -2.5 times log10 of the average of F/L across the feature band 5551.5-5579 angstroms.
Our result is -0.03 mag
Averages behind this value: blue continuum 5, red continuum 5.35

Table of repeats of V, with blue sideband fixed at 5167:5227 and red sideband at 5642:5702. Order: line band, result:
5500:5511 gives 0.03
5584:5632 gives 0.03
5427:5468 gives 0.02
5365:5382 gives 0.06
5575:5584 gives -0.07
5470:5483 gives 0.01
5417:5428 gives 0.03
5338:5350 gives -0.09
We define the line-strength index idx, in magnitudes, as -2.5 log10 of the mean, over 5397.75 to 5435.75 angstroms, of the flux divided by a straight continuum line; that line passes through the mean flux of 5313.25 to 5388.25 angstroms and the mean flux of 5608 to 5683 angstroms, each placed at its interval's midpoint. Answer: 0.064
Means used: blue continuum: 4.99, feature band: 4.74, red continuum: 5.18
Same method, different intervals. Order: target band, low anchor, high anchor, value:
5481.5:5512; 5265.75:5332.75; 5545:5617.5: 0.033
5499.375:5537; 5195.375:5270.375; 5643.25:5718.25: 0.022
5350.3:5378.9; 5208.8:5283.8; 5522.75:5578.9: 0.023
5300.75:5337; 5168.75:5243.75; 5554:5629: -0.049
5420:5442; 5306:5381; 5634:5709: 0.057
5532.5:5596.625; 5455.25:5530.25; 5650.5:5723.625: -0.041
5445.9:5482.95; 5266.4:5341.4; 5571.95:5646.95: 0.020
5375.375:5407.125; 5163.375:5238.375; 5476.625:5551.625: 0.021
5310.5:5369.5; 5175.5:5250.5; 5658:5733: -0.065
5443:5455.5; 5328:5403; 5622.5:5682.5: 0.010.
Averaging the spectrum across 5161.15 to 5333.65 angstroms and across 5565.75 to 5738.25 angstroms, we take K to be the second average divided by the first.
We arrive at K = 1.11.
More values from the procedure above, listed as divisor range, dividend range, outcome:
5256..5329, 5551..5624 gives 1.07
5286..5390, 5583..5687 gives 1.06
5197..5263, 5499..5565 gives 1.10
